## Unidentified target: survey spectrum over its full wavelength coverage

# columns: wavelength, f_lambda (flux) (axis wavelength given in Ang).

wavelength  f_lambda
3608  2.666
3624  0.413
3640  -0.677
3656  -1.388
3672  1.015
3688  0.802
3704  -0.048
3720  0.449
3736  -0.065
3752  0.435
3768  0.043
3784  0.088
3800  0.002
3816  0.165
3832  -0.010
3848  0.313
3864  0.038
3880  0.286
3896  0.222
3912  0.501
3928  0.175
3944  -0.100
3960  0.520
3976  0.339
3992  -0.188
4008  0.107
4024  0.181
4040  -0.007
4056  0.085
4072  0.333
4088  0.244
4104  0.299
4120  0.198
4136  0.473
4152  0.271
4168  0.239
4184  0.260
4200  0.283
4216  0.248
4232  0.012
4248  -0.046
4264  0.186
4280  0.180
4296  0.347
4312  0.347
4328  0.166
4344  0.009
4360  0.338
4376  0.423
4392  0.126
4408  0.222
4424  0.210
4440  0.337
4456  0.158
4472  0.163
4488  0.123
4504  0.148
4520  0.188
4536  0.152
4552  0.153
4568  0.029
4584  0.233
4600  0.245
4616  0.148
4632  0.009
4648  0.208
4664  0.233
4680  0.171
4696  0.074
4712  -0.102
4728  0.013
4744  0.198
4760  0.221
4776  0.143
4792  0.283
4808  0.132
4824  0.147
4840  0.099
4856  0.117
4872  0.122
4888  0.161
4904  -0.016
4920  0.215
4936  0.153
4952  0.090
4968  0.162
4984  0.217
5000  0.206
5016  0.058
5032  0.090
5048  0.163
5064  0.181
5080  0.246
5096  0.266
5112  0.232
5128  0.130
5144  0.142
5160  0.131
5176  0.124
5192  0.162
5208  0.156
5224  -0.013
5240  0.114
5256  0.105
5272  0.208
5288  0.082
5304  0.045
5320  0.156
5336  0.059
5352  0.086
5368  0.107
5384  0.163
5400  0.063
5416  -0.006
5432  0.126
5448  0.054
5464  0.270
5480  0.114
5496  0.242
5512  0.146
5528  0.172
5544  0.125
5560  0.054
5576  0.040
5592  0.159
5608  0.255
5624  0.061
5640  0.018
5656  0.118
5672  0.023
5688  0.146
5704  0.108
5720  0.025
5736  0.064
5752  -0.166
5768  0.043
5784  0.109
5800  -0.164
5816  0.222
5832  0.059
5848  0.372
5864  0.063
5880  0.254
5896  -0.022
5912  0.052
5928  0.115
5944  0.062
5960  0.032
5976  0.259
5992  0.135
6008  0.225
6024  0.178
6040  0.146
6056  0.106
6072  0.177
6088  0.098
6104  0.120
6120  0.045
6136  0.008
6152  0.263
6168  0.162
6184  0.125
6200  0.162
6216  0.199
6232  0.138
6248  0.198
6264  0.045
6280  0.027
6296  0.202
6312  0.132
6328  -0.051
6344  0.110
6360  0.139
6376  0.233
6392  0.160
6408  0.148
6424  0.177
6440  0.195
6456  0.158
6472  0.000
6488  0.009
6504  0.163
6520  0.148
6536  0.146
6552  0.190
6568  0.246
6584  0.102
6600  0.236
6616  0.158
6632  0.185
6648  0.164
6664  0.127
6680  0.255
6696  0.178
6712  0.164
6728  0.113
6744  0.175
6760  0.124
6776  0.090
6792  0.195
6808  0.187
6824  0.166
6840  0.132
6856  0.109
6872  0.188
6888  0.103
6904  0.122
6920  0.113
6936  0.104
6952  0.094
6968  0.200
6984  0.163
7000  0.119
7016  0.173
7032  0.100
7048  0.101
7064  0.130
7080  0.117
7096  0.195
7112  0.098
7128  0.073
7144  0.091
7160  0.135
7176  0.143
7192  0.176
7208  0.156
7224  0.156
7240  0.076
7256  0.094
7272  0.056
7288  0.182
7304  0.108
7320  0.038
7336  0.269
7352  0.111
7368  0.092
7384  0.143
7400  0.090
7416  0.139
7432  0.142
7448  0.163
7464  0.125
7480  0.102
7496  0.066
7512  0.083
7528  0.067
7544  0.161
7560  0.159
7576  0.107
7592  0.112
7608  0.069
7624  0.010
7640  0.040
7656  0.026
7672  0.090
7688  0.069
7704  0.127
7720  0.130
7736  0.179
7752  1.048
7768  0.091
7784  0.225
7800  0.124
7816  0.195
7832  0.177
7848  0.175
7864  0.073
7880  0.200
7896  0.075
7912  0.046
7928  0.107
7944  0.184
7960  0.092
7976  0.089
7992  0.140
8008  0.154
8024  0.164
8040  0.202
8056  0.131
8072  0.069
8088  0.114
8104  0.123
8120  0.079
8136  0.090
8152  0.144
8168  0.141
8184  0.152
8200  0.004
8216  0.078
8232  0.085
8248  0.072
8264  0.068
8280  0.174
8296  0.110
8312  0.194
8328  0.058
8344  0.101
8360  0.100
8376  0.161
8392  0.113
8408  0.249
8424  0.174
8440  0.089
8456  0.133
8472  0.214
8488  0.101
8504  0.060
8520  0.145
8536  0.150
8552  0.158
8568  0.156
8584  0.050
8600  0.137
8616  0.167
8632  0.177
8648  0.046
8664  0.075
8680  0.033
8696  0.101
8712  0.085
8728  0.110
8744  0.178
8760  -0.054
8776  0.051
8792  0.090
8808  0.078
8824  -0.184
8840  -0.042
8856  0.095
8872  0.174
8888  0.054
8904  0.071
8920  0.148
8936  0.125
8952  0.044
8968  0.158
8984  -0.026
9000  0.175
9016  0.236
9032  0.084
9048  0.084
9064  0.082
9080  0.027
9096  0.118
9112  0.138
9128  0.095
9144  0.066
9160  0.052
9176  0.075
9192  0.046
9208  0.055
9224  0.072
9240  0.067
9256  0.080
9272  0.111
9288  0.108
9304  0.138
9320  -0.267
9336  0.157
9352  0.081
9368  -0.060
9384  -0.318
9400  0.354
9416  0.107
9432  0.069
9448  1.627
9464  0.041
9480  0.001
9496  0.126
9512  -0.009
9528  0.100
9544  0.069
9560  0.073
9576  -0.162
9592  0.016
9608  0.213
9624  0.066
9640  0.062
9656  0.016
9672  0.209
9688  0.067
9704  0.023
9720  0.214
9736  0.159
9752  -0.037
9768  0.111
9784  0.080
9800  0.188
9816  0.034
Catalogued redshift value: 1.078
